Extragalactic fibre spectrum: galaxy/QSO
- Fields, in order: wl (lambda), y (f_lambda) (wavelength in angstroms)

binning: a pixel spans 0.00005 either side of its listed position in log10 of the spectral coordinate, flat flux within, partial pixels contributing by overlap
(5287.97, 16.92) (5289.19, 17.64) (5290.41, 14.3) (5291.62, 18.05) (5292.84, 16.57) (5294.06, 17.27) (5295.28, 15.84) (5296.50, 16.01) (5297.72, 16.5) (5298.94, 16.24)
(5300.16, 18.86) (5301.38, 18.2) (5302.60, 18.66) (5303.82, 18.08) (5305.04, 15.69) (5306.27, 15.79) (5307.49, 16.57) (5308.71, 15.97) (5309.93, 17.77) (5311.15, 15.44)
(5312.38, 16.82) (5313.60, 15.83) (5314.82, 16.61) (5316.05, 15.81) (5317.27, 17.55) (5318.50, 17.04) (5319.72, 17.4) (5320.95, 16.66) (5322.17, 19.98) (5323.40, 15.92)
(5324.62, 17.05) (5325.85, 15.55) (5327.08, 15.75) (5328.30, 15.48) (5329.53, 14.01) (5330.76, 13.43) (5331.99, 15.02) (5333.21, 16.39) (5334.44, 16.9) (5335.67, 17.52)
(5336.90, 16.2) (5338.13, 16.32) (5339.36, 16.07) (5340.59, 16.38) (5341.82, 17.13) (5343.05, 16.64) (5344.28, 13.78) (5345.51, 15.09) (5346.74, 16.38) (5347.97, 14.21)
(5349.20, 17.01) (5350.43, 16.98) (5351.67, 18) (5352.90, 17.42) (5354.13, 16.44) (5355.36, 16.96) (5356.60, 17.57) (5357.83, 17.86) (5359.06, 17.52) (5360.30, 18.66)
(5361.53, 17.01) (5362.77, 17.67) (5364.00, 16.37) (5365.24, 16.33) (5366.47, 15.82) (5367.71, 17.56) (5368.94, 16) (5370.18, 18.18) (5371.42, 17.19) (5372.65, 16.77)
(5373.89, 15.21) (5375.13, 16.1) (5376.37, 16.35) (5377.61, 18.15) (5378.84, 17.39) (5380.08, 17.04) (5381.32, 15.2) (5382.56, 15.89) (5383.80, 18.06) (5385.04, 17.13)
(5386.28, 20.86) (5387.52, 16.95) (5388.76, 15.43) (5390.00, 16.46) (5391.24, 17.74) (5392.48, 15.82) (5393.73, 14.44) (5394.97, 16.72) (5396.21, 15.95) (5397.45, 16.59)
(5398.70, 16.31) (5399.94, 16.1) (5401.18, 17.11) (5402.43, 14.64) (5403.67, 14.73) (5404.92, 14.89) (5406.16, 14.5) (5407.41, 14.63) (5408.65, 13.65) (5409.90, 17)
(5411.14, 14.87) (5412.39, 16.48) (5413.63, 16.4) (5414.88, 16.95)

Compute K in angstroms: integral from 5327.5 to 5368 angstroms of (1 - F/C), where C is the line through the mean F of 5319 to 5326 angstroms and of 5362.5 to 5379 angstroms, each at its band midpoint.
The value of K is 1.3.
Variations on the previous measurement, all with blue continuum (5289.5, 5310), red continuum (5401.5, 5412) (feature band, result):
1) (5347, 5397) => -4.1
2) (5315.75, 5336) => 0.1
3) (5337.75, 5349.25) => 0.2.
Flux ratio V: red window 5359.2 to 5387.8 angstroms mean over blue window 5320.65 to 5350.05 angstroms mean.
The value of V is 1.1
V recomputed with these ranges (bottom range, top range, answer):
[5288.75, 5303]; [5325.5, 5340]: 0.93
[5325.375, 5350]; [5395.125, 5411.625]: 0.98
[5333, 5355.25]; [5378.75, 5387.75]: 1.06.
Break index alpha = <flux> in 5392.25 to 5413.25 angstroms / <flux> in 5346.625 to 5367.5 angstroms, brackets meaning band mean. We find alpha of 0.92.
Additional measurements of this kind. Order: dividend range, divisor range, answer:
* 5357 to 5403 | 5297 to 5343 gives 1.01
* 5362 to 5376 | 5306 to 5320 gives 1.01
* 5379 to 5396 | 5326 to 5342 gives 1.06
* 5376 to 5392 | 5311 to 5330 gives 1.04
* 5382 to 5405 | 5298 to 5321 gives 0.97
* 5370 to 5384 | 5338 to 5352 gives 1.04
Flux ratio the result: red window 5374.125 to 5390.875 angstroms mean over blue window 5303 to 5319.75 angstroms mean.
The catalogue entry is 1.02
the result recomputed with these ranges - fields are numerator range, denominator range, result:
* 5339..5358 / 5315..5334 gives 1.02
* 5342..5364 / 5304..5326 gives 1.01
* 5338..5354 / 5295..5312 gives 0.97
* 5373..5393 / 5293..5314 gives 1.00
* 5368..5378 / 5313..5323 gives 0.98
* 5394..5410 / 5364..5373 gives 0.92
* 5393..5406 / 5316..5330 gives 0.95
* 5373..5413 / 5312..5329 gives 0.97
